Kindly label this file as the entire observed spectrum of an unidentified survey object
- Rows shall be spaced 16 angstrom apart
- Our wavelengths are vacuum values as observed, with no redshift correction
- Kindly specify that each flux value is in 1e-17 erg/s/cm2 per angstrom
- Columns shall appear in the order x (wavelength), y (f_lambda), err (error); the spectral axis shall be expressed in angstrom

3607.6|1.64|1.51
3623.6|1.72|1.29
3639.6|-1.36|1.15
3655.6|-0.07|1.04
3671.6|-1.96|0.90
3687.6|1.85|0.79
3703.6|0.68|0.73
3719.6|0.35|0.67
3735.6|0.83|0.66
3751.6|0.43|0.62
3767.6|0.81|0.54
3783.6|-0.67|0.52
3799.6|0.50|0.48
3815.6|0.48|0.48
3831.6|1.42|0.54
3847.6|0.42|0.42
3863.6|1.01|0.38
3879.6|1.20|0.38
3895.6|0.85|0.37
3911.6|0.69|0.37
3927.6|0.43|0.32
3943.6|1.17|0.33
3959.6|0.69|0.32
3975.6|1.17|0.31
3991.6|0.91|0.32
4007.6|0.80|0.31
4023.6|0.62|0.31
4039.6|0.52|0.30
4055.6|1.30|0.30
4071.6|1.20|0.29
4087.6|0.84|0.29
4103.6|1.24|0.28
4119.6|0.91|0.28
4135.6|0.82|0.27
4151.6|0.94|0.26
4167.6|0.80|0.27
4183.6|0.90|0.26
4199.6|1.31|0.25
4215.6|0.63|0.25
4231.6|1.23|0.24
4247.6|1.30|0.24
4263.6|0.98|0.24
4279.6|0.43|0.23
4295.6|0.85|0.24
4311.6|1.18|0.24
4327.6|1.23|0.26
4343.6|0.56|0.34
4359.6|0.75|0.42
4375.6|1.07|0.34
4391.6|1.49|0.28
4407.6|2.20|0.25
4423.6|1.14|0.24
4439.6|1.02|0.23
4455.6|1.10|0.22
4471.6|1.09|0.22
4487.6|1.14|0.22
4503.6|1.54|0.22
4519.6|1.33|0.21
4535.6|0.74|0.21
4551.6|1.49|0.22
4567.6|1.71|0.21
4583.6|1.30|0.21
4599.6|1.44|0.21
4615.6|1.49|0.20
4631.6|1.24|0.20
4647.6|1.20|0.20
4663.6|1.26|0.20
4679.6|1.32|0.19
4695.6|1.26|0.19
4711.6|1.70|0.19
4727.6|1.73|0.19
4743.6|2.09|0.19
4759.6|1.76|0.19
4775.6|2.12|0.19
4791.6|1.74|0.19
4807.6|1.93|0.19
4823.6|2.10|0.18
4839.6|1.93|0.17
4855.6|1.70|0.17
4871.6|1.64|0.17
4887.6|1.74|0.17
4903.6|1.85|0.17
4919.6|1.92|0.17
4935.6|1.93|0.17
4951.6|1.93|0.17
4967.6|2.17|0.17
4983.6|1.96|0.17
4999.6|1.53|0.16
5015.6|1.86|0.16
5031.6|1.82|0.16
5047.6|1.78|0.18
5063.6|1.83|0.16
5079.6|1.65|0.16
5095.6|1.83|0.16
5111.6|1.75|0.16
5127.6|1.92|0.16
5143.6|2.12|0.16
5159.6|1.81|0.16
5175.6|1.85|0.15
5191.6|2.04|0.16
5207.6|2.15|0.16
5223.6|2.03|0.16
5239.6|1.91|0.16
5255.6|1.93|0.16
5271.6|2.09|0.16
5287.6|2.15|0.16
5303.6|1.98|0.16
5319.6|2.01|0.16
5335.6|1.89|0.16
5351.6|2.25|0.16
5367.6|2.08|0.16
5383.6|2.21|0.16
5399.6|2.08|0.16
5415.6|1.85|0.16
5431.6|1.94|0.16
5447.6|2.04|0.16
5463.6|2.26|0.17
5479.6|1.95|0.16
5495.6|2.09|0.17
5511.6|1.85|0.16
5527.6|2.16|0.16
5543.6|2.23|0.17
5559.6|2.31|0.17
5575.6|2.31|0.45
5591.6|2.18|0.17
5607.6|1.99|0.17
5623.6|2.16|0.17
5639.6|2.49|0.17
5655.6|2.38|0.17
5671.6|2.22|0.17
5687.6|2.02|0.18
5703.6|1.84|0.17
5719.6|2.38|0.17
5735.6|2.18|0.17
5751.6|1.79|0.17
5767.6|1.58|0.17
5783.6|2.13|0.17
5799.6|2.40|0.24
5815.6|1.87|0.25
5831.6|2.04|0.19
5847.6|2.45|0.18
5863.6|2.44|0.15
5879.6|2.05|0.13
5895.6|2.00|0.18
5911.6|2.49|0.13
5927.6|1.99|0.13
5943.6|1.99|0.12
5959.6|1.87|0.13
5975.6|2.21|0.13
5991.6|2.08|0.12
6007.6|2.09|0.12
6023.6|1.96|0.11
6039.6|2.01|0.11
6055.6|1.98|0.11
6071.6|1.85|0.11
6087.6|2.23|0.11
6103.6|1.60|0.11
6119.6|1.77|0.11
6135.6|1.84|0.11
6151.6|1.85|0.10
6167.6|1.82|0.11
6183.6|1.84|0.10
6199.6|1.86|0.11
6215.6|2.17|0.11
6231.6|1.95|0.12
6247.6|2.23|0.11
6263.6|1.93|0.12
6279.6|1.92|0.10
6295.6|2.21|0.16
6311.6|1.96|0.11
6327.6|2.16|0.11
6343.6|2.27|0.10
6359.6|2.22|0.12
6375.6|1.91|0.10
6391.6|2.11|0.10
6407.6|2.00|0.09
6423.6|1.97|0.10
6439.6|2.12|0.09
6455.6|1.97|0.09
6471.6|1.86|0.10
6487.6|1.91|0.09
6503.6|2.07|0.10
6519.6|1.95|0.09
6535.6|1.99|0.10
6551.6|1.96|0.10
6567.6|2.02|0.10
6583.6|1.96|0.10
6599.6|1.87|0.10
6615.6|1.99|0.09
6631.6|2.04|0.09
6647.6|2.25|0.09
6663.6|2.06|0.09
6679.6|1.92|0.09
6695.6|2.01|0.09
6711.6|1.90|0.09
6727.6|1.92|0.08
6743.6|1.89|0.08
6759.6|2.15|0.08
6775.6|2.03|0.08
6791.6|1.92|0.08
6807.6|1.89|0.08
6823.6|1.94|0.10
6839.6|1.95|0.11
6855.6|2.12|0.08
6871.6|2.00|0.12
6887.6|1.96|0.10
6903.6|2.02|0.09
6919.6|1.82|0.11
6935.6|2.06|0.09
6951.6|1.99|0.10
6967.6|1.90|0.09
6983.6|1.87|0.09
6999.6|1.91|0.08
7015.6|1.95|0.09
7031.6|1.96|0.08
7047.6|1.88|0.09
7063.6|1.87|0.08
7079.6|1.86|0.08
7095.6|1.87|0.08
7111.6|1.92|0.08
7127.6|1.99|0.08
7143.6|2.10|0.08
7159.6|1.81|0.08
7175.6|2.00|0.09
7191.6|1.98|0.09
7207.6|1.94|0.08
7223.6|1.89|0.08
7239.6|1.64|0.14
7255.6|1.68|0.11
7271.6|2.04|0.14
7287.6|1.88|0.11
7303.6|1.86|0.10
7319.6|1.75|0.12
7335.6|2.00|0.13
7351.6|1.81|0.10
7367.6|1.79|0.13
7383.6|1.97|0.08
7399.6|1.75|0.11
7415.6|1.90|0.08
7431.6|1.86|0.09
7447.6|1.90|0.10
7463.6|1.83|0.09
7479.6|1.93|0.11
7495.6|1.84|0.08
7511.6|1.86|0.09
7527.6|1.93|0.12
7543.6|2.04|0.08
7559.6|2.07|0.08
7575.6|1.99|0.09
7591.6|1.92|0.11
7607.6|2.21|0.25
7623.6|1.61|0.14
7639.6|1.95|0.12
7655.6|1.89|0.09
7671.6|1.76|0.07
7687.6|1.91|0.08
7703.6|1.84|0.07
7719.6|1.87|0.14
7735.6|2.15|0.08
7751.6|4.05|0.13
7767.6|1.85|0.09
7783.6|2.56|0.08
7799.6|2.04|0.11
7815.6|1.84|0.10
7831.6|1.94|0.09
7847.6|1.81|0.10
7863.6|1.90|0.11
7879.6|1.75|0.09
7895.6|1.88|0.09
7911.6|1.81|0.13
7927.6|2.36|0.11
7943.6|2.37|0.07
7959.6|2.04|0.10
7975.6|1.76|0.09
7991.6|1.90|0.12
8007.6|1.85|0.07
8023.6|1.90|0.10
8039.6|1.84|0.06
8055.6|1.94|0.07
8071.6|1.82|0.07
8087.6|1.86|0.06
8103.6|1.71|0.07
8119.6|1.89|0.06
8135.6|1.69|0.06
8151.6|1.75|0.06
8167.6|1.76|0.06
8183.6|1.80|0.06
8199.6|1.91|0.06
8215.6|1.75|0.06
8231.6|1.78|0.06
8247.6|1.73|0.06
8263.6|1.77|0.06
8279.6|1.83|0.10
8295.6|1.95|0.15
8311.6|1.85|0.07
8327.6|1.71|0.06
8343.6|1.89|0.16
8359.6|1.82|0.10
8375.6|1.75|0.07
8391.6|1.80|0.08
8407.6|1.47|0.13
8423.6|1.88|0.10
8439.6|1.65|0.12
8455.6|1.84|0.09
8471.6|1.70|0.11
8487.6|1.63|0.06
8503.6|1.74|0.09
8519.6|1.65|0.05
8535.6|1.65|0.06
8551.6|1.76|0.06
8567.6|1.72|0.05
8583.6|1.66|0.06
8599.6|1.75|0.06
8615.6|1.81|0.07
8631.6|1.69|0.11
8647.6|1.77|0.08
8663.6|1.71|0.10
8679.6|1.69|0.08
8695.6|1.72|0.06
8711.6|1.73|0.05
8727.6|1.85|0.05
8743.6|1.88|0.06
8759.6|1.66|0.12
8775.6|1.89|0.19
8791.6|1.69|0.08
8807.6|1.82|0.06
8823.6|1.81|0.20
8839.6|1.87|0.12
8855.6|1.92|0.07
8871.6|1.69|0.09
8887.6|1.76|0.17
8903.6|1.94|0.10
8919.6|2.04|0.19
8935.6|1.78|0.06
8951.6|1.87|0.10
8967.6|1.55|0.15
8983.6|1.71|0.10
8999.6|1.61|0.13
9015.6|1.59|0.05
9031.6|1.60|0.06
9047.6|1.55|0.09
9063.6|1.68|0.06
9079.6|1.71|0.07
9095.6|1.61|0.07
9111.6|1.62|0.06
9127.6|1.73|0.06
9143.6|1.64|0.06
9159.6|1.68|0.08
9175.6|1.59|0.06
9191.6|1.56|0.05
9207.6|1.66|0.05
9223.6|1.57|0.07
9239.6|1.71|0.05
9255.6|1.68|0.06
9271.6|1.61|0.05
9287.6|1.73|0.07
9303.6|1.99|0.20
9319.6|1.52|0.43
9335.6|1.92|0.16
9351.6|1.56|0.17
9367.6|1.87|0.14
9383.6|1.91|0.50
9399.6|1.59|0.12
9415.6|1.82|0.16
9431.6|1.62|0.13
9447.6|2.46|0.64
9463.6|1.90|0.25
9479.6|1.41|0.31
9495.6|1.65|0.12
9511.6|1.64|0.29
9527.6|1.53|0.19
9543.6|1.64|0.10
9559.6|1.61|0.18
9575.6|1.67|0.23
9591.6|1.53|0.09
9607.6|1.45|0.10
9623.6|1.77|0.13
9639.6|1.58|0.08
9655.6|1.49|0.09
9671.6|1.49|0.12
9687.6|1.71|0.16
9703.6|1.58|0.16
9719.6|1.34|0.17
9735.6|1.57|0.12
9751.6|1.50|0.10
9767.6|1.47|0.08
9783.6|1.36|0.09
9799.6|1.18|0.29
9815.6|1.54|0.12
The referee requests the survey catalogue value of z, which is 0.181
